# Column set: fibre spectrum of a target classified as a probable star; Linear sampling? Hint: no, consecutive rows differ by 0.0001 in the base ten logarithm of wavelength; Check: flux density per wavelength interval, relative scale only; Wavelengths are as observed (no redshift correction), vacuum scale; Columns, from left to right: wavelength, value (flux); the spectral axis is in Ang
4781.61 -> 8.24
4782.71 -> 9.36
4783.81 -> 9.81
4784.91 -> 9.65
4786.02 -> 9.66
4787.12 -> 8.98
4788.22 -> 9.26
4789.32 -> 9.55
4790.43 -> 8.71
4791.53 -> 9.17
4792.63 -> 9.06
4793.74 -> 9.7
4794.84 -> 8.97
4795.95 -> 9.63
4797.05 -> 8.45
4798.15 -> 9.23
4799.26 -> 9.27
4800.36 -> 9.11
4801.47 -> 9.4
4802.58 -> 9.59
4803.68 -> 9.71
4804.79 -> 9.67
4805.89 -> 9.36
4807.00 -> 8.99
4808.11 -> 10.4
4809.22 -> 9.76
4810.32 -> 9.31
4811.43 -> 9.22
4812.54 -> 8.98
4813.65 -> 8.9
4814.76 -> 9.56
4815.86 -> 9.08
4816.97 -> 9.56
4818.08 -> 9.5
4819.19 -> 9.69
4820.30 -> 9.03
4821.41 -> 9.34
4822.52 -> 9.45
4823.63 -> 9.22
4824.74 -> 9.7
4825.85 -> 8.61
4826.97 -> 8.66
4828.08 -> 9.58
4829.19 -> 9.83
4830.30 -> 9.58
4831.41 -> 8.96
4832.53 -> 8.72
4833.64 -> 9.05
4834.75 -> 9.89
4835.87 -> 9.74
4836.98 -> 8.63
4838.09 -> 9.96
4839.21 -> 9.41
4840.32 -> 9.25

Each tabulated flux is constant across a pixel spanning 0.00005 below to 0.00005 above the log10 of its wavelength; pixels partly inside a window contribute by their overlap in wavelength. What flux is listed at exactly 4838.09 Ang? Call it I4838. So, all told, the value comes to 9.96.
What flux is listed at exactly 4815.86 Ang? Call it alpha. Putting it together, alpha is 9.08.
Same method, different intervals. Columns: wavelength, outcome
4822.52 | 9.45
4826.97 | 8.66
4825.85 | 8.61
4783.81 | 9.81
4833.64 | 9.05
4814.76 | 9.56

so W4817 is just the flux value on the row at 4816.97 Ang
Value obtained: 9.56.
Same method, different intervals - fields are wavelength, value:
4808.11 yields 10.4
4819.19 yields 9.69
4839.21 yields 9.41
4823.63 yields 9.22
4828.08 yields 9.58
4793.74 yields 9.7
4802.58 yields 9.59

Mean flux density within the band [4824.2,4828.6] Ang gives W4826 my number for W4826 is 9.12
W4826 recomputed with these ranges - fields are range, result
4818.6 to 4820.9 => 9.36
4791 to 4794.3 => 9.31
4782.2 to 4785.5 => 9.6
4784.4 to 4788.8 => 9.38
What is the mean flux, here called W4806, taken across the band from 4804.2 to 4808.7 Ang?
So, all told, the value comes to 9.59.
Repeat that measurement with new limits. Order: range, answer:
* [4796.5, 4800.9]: 9.03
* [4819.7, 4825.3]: 9.35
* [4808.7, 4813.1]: 9.32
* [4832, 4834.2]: 8.91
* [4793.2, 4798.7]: 9.21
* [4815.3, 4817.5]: 9.35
